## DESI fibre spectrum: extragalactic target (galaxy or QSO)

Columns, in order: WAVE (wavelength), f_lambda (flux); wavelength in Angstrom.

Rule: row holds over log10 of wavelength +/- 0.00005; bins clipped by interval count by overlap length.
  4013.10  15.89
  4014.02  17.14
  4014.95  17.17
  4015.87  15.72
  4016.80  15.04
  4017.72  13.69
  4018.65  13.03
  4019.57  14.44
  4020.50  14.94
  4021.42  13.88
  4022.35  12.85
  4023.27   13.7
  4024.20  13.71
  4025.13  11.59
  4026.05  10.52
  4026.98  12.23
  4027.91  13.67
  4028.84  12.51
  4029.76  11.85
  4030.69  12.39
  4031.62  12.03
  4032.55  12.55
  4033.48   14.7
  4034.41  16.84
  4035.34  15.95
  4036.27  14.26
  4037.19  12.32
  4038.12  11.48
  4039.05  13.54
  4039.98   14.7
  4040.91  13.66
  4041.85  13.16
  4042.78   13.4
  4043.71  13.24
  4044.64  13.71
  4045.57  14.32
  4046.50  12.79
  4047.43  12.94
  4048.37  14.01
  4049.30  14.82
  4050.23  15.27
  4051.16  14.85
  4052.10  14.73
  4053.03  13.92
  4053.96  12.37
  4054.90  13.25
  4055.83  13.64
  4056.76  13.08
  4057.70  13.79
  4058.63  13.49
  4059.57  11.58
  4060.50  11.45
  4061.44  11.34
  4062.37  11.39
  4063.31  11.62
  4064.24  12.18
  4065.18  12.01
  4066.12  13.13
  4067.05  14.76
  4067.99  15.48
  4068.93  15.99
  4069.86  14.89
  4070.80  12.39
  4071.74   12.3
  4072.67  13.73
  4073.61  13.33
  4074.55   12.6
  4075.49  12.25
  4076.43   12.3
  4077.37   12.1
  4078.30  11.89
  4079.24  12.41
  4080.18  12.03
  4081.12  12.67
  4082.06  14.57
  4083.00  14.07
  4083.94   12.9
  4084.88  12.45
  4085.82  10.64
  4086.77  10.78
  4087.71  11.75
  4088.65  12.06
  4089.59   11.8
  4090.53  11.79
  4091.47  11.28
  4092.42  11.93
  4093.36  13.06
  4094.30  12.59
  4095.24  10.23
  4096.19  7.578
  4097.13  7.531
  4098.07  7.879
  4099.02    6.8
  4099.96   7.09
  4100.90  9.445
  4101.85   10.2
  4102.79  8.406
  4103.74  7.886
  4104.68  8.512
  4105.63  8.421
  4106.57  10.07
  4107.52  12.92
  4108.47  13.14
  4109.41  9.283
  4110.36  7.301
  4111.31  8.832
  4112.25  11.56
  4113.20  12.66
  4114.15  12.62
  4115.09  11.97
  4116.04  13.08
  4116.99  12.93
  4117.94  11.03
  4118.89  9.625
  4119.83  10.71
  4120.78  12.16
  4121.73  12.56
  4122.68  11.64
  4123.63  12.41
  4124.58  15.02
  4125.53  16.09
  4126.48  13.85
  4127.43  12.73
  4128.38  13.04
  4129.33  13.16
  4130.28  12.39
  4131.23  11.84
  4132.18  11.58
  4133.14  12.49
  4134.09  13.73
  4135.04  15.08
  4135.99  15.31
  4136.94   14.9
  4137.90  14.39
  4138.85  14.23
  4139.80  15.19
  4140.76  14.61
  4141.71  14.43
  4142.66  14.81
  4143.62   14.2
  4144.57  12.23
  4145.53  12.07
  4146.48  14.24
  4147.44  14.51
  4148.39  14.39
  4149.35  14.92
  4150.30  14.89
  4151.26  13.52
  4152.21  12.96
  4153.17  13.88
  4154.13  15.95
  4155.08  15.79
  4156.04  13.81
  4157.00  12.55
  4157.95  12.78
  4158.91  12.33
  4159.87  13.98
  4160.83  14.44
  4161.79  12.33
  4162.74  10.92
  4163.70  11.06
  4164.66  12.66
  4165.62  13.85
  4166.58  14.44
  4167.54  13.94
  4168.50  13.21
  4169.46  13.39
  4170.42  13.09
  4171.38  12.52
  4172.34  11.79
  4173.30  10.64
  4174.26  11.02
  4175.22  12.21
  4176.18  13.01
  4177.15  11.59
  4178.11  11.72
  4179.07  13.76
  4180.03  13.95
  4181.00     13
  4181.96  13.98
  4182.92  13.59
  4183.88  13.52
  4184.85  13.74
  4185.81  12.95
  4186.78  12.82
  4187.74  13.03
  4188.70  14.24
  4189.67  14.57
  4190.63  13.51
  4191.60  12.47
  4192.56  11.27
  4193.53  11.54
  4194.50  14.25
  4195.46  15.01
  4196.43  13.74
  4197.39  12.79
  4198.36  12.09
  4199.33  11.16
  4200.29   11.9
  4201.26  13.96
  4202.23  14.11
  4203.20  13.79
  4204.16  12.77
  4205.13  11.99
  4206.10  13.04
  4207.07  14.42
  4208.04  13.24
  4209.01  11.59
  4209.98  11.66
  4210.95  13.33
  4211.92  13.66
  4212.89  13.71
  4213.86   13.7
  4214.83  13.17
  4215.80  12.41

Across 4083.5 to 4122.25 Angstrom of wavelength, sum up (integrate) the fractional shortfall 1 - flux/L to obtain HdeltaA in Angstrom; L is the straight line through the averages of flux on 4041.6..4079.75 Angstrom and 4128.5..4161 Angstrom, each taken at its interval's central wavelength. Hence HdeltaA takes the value 8.3 Angstrom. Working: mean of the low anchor 13.2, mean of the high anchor 13.9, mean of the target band 10.6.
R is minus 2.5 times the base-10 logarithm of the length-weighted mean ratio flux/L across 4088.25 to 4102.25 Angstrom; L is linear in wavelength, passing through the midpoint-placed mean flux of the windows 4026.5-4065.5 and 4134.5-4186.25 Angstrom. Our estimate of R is 0.31 mag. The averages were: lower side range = 13.3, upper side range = 13.5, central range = 10.1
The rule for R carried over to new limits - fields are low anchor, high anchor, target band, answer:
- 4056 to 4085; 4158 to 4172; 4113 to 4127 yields 0.03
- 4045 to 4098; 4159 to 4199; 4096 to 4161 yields 0.04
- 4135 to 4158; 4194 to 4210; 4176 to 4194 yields 0.03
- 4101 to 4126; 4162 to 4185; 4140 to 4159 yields -0.16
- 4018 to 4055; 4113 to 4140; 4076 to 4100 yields 0.17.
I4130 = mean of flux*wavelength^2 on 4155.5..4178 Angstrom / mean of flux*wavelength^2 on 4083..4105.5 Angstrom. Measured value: 1.28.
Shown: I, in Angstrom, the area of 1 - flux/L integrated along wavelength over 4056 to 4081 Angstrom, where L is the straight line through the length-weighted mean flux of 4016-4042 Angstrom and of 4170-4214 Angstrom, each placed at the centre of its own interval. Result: 0.9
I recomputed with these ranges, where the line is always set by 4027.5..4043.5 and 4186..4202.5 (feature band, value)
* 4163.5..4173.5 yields 0.2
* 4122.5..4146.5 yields -0.9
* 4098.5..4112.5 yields 4.2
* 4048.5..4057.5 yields -0.4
